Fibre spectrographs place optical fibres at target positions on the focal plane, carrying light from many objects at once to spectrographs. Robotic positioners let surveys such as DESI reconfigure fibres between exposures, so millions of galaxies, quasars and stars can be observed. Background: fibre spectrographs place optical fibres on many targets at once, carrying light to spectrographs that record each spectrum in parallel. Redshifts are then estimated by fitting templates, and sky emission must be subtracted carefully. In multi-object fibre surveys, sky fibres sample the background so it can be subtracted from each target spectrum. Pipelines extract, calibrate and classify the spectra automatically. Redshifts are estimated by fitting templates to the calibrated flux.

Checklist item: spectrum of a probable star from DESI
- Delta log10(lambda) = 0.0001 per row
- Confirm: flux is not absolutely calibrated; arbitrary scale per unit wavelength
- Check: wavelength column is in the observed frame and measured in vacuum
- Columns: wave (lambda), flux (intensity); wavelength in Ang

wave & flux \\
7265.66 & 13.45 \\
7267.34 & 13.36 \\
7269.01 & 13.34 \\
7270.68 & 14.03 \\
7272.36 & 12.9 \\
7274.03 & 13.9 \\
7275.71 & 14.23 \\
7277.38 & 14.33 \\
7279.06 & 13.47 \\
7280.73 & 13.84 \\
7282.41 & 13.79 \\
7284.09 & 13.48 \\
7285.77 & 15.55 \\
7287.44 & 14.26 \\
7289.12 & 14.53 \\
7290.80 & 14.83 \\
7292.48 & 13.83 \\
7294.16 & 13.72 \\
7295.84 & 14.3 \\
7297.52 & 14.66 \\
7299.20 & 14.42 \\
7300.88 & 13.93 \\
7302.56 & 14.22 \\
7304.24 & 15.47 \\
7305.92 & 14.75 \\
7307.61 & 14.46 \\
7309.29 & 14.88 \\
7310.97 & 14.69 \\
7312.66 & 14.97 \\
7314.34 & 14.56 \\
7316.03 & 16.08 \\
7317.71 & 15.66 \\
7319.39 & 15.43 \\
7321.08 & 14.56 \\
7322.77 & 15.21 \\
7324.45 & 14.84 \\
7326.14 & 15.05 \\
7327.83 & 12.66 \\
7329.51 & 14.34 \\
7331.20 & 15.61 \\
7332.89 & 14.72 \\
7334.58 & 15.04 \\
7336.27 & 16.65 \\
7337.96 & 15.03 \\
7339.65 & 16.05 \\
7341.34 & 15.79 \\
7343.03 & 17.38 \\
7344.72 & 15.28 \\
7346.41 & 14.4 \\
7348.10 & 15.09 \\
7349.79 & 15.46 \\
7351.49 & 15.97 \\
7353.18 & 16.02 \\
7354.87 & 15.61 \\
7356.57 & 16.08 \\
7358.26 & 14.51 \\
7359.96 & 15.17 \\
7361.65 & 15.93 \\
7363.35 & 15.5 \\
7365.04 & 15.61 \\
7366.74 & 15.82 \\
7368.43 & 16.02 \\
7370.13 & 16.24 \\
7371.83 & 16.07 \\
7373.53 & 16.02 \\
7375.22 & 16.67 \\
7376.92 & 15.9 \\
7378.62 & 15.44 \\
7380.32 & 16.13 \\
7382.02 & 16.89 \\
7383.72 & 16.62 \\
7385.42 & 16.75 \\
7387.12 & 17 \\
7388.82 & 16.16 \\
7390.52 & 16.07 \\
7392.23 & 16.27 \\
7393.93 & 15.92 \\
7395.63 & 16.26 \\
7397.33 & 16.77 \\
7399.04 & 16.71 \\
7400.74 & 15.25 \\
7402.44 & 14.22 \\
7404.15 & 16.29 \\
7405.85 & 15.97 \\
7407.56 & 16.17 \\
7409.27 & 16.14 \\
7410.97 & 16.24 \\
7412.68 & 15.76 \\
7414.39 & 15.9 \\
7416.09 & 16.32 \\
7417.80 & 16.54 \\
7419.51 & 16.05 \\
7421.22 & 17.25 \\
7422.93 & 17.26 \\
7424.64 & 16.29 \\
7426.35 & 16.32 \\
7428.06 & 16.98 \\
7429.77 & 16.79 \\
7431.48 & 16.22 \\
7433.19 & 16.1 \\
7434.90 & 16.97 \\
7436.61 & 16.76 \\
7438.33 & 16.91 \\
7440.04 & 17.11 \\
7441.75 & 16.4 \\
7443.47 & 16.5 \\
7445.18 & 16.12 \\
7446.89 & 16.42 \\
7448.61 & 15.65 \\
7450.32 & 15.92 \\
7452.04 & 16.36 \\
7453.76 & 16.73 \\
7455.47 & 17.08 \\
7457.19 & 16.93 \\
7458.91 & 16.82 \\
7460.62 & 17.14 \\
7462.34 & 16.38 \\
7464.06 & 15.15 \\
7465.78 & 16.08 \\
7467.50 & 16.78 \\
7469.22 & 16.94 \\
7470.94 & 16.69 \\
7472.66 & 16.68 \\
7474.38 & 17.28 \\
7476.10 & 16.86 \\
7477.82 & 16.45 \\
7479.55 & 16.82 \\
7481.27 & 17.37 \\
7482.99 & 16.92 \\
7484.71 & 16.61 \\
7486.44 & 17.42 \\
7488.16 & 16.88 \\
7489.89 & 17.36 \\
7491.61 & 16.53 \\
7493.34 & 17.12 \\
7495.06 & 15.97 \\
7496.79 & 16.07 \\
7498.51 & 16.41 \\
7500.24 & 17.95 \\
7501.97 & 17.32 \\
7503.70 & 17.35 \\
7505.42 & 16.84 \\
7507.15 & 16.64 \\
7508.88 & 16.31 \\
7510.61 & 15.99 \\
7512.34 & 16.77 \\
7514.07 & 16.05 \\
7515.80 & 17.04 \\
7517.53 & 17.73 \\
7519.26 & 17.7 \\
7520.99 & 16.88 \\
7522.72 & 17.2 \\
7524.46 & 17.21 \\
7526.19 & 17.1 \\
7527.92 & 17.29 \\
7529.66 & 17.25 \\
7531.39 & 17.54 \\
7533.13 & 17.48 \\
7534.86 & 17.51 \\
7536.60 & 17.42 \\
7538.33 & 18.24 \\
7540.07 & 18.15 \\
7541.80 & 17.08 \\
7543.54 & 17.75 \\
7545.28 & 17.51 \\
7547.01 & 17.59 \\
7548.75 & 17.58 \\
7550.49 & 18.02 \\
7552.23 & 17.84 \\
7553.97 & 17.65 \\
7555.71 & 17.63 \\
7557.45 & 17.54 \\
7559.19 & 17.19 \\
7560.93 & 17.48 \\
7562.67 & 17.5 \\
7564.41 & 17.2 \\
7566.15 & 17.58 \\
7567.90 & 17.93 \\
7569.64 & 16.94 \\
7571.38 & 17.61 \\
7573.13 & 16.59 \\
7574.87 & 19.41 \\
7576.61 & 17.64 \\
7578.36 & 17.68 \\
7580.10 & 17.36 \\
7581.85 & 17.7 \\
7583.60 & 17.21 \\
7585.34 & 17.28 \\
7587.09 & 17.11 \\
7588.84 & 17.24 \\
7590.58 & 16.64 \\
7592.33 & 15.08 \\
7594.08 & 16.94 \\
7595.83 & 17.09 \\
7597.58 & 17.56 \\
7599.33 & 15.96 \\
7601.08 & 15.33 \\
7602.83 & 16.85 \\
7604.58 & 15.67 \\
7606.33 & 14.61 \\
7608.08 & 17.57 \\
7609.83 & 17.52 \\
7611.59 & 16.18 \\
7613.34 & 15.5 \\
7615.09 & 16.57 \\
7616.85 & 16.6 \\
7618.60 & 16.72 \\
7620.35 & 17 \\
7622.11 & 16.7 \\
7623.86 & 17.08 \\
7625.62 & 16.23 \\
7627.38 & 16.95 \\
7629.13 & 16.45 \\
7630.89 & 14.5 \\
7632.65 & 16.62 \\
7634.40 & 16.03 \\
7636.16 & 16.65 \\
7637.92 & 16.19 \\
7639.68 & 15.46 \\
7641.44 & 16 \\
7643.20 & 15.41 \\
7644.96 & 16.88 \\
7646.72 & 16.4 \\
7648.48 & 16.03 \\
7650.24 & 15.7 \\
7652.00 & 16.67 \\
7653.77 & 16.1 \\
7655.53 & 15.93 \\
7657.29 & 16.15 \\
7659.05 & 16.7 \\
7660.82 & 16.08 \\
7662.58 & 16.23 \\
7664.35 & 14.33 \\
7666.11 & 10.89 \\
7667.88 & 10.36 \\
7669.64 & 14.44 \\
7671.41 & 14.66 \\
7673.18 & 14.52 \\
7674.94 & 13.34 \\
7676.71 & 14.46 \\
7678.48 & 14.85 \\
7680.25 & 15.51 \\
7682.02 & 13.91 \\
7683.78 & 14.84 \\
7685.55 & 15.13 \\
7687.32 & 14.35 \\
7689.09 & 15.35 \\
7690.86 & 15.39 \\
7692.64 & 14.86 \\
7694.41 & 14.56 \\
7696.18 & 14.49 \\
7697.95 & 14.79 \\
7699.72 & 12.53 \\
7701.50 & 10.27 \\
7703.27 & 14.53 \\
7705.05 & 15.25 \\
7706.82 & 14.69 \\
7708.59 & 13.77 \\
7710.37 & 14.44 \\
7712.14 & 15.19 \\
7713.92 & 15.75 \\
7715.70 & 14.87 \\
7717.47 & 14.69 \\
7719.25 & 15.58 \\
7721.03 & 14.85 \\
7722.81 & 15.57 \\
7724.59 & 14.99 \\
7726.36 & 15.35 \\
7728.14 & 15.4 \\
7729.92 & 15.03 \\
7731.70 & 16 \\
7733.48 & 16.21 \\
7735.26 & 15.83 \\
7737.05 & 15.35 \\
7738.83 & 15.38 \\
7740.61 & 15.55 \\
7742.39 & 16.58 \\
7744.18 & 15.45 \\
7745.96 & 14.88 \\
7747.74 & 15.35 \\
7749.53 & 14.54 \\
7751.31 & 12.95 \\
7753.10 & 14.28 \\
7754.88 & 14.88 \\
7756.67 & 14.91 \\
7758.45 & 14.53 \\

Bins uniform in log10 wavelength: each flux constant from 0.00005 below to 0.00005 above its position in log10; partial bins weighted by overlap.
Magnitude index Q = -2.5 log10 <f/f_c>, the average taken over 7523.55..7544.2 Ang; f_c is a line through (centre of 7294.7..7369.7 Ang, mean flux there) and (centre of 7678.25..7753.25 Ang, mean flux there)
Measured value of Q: -0.17 mag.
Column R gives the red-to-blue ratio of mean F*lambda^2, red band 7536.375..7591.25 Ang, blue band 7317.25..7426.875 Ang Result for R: 1.17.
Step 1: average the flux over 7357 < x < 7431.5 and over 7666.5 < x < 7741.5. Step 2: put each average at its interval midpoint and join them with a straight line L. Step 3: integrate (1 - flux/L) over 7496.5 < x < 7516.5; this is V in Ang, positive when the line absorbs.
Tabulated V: -1.5 Ang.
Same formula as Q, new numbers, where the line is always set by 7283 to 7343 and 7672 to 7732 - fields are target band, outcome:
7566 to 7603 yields -0.16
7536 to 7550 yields -0.20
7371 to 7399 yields -0.11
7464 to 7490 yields -0.14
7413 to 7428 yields -0.12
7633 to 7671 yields -0.06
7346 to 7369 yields -0.05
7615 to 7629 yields -0.14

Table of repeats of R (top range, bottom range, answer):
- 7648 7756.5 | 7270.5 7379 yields 1.09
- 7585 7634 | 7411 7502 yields 1.03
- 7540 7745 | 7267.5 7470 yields 1.10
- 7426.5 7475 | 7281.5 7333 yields 1.18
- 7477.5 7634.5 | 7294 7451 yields 1.13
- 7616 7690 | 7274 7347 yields 1.15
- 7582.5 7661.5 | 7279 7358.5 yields 1.19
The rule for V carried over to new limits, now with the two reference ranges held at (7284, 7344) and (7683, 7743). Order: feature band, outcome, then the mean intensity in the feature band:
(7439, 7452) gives -1.2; 16.3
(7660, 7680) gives 1.2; 14.1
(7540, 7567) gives -4.8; 17.6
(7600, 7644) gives -4.0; 16.3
